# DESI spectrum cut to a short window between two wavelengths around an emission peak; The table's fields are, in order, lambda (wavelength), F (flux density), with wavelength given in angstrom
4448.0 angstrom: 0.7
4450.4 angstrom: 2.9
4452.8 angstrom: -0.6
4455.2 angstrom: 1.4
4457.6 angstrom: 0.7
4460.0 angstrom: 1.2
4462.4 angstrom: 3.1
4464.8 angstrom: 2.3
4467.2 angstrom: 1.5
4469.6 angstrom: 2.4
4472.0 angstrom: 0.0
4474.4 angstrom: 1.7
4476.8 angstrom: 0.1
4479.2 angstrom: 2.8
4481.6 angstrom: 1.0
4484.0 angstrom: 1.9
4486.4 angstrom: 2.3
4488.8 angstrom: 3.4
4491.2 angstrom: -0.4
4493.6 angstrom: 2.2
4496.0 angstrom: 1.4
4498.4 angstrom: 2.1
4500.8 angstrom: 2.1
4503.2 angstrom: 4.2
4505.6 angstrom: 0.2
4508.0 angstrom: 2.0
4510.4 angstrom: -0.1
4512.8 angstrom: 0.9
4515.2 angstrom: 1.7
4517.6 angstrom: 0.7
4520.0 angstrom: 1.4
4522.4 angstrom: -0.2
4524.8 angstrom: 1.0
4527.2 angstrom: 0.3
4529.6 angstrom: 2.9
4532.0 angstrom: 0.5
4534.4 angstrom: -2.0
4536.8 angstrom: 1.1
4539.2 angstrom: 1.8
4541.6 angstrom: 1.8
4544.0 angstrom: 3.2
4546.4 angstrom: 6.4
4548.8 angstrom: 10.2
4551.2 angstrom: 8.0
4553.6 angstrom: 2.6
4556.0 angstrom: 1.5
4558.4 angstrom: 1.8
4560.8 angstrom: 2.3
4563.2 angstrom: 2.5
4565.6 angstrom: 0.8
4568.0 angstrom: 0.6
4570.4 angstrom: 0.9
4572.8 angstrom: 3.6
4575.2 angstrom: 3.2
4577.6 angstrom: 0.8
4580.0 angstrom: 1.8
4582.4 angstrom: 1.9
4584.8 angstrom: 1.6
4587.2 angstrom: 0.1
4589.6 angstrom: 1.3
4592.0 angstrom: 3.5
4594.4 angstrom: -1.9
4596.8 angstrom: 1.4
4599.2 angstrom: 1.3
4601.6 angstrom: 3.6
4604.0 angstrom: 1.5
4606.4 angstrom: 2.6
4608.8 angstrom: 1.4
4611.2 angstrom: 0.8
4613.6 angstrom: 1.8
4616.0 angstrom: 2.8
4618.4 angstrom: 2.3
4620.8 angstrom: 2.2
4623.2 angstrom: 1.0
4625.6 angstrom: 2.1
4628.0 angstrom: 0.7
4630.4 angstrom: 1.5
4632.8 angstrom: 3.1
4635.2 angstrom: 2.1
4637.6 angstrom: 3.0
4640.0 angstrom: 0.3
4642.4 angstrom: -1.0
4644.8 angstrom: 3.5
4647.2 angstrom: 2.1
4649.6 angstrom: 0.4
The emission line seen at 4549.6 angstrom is [O II] 3727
